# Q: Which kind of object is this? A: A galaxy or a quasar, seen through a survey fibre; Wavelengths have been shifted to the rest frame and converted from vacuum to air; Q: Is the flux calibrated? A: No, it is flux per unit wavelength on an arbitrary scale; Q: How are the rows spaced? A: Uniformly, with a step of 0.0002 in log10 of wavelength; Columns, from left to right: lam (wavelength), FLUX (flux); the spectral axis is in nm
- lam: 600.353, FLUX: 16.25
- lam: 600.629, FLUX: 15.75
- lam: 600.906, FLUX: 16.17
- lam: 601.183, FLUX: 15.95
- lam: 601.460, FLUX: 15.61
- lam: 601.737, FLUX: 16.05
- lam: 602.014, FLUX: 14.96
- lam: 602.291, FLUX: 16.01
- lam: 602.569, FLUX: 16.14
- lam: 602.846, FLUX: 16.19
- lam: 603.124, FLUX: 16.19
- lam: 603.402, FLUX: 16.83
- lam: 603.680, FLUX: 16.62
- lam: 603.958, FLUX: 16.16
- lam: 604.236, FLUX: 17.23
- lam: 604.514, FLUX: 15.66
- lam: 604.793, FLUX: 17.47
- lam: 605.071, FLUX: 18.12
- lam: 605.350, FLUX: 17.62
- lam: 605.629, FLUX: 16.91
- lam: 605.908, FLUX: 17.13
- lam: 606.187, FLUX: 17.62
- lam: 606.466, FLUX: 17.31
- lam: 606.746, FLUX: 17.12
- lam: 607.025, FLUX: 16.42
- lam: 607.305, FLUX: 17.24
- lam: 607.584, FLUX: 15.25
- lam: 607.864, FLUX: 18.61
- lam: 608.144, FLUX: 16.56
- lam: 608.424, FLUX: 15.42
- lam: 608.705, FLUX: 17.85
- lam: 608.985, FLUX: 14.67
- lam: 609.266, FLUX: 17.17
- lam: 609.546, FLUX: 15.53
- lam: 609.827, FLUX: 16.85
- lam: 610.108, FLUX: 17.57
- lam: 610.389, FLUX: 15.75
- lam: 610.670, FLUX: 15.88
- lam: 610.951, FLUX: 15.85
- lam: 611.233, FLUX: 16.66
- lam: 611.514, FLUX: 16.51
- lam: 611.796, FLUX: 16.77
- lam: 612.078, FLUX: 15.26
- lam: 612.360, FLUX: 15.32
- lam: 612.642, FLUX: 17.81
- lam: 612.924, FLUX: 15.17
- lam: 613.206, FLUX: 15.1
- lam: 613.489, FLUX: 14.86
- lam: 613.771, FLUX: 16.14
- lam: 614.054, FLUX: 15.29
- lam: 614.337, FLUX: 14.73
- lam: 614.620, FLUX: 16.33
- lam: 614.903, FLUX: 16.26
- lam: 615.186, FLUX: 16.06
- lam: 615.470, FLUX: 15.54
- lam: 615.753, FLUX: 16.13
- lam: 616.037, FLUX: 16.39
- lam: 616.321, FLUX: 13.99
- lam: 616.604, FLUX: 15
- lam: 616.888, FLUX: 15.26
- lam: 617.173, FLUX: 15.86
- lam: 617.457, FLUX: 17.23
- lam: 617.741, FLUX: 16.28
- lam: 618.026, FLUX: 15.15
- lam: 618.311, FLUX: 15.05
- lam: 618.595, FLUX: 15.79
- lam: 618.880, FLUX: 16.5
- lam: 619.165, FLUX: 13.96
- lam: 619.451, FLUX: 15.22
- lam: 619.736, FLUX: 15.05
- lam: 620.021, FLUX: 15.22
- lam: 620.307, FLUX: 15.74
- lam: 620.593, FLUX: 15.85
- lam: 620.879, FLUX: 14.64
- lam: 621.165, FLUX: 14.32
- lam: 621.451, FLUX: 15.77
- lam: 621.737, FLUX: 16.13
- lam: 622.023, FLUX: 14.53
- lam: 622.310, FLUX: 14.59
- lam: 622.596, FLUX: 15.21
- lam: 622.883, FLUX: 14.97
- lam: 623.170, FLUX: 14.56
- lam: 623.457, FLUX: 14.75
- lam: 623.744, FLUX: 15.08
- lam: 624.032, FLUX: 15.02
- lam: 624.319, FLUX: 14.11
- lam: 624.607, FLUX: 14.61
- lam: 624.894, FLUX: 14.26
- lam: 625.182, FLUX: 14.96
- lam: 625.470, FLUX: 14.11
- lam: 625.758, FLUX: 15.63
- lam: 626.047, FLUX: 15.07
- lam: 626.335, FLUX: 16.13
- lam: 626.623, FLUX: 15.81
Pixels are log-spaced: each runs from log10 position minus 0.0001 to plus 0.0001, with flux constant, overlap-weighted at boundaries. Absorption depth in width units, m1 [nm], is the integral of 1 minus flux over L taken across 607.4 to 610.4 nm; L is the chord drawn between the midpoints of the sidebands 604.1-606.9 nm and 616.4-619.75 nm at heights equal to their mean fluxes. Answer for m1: 0.04 nm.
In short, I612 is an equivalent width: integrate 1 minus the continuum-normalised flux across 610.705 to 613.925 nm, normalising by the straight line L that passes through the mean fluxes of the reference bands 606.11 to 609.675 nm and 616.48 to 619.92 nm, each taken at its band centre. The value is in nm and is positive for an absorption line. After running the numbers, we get 0.05 nm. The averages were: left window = 16.7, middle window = 15.9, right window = 15.5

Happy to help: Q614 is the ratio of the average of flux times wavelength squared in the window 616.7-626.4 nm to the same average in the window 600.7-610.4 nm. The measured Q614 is 0.96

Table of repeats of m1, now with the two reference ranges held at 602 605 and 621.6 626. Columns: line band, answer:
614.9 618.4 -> -0.069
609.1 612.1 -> -0.097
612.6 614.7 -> 0.009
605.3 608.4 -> -0.161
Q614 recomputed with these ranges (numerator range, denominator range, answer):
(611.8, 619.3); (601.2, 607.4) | 0.98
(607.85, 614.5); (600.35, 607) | 1.00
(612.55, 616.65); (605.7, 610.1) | 0.96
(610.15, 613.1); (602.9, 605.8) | 0.98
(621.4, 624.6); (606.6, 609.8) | 0.95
